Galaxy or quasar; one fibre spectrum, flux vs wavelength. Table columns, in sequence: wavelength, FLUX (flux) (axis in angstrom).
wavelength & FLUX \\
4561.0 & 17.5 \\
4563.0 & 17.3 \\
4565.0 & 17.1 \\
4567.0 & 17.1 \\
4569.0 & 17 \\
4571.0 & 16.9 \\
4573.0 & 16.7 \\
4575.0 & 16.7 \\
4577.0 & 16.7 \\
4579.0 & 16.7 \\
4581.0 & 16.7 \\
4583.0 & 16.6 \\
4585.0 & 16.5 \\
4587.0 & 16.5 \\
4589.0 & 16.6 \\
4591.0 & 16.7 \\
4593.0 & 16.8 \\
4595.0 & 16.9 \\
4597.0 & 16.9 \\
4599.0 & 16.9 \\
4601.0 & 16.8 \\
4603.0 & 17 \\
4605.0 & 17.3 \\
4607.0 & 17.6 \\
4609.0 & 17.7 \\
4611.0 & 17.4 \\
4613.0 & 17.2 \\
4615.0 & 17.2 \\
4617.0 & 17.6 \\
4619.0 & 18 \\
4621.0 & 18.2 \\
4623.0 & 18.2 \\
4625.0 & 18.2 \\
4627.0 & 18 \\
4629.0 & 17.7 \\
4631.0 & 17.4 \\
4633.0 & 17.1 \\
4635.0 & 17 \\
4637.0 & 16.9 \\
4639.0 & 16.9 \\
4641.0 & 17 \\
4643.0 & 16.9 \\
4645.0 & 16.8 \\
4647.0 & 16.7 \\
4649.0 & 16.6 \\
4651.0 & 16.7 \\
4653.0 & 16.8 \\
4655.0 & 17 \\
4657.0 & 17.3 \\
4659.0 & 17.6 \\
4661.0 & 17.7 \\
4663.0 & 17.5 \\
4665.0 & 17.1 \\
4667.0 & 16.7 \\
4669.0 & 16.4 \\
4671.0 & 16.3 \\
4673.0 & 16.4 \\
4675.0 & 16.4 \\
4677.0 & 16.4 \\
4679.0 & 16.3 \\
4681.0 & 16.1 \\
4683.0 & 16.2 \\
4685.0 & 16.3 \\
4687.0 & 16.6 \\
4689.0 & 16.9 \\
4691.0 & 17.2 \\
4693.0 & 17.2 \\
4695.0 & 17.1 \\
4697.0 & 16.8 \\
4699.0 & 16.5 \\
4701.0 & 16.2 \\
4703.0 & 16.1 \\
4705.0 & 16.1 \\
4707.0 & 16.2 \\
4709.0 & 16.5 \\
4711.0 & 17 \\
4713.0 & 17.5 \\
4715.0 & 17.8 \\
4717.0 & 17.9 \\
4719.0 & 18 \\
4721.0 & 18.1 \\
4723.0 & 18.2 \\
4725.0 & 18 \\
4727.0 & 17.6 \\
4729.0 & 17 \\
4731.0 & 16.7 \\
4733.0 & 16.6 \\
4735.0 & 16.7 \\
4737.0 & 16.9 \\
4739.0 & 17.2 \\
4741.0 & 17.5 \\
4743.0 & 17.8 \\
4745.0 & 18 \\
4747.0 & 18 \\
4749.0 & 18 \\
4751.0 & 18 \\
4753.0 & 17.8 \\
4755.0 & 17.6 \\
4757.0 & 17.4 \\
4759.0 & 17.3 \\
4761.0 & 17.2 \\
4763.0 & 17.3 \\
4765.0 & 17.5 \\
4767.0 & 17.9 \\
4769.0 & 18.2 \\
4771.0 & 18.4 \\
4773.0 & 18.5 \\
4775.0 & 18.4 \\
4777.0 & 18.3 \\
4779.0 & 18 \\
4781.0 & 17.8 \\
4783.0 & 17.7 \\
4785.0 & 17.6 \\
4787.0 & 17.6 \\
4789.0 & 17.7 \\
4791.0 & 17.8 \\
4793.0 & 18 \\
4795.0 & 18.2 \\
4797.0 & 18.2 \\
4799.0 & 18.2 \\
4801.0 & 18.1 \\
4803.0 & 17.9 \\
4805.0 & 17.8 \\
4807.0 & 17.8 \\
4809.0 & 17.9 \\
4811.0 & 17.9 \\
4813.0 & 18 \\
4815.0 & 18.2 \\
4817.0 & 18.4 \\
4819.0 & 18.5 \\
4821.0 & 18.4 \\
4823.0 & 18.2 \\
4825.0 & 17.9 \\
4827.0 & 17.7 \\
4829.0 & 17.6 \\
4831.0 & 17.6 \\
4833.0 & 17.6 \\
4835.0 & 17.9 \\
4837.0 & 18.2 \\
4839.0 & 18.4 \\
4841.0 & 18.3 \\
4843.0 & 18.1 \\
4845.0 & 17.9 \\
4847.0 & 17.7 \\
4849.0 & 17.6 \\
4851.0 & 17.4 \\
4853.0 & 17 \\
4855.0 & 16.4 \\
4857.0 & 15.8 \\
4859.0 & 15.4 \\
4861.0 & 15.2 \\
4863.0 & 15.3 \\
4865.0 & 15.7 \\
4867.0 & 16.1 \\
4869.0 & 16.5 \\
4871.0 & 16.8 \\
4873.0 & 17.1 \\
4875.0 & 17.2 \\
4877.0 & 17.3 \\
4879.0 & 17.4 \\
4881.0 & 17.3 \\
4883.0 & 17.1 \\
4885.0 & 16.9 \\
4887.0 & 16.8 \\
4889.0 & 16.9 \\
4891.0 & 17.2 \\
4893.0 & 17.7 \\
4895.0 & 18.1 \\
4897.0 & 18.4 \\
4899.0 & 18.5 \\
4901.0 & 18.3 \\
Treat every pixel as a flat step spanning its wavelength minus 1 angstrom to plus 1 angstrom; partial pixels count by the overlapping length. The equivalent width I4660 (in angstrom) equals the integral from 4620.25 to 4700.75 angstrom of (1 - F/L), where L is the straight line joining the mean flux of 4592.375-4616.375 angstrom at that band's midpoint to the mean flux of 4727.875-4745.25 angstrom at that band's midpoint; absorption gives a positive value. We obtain 0.82 angstrom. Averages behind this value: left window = 17.2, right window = 17.1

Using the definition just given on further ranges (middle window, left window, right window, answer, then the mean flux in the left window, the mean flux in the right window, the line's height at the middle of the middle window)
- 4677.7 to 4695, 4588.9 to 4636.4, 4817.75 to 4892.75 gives 0.69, 17.4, 17.2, 17.3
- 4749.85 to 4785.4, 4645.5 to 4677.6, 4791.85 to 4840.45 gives -0.35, 16.9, 18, 17.7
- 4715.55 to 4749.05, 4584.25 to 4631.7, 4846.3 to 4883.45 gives -1.09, 17.3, 16.6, 17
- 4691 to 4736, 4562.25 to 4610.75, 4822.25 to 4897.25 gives -0.12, 16.9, 17.2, 17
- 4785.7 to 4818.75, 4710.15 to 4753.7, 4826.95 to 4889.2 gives -1.35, 17.6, 17.1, 17.3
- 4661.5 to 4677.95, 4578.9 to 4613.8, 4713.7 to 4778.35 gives 0.59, 16.9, 17.7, 17.3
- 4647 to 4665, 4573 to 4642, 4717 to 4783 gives 0.22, 17.2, 17.7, 17.3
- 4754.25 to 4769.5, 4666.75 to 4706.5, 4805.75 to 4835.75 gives -0.18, 16.5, 18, 17.3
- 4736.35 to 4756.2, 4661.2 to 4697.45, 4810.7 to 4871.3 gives -0.86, 16.7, 17.3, 17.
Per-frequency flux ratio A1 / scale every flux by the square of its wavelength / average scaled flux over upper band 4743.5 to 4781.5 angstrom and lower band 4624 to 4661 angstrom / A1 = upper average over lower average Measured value 1.1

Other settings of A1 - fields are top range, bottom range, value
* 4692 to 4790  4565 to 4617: 1.10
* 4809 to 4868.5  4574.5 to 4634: 1.12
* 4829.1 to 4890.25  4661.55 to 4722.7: 1.09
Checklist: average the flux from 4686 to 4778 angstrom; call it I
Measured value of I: 17.4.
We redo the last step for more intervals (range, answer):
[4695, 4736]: 17.1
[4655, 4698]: 16.8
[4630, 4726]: 16.9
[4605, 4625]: 17.7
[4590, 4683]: 17.1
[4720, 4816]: 17.8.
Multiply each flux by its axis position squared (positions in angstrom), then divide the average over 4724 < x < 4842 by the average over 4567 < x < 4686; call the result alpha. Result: 1.12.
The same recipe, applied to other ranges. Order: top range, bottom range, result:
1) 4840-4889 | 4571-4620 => 1.11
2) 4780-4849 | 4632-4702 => 1.14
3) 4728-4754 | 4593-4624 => 1.06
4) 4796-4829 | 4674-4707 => 1.15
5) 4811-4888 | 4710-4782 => 1.02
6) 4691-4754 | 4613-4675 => 1.04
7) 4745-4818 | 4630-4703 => 1.12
